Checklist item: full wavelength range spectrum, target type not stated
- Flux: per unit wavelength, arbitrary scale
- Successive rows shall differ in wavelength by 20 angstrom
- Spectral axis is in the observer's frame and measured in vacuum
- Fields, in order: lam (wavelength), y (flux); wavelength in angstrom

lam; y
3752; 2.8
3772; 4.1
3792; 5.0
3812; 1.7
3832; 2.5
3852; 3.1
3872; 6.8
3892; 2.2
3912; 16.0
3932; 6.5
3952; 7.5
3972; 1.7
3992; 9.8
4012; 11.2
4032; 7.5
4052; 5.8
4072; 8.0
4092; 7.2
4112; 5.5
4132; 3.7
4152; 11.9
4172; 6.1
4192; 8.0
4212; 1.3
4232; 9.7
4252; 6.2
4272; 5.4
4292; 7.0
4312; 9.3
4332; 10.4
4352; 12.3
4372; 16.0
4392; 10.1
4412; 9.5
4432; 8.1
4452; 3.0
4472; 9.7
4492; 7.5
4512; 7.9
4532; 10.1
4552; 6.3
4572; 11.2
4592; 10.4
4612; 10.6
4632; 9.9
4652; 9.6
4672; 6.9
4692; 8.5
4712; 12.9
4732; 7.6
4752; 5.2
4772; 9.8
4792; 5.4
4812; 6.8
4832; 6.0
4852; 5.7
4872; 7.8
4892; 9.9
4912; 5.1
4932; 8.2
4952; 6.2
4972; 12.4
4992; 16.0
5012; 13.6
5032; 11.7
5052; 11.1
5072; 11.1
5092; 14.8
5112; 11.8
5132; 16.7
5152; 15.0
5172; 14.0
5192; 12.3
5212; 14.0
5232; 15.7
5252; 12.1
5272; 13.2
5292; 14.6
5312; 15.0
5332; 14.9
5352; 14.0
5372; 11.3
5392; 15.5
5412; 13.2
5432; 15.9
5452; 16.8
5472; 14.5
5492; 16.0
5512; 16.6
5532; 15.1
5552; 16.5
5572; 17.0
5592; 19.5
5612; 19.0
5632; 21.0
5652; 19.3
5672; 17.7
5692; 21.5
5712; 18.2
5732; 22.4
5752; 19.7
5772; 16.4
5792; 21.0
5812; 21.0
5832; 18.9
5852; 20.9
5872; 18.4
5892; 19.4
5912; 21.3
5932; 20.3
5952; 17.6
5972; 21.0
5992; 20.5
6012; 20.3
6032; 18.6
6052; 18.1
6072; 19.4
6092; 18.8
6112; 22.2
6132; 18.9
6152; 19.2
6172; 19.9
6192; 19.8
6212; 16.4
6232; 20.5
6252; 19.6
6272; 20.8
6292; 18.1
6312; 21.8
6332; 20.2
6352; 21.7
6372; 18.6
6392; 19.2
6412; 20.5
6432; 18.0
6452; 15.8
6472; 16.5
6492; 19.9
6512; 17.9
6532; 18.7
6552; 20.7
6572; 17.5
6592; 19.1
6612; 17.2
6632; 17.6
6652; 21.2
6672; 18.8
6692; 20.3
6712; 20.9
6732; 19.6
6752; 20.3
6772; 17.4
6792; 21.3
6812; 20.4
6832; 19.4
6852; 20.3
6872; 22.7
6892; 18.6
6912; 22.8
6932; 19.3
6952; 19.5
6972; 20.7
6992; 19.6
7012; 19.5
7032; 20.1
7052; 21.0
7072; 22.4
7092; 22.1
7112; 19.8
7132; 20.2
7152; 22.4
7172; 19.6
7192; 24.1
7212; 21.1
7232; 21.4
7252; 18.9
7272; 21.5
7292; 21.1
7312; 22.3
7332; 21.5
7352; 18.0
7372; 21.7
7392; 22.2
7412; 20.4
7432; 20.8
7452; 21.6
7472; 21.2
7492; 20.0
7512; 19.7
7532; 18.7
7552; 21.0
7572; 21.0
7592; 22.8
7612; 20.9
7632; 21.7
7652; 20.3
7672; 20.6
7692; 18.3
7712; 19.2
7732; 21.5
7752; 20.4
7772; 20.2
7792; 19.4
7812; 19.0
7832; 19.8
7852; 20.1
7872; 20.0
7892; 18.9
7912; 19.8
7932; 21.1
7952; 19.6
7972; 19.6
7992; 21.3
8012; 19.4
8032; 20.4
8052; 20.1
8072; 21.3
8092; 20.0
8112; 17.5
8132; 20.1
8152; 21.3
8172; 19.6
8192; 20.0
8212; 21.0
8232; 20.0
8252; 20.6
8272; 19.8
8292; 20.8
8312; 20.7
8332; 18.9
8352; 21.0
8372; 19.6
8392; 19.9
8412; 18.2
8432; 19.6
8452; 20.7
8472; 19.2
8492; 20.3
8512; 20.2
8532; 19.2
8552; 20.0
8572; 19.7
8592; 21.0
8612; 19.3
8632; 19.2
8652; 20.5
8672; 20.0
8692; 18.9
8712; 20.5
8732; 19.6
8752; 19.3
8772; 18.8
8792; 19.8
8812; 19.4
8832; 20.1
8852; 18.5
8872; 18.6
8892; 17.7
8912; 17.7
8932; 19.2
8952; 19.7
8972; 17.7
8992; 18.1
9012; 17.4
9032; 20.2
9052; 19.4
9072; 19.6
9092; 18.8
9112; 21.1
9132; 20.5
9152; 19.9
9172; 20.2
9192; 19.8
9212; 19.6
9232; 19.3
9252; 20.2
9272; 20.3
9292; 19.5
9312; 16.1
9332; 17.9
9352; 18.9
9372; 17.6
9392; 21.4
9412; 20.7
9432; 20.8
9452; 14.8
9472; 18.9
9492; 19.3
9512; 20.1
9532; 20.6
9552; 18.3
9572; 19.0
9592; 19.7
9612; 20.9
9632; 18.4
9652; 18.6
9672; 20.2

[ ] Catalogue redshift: 0.25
